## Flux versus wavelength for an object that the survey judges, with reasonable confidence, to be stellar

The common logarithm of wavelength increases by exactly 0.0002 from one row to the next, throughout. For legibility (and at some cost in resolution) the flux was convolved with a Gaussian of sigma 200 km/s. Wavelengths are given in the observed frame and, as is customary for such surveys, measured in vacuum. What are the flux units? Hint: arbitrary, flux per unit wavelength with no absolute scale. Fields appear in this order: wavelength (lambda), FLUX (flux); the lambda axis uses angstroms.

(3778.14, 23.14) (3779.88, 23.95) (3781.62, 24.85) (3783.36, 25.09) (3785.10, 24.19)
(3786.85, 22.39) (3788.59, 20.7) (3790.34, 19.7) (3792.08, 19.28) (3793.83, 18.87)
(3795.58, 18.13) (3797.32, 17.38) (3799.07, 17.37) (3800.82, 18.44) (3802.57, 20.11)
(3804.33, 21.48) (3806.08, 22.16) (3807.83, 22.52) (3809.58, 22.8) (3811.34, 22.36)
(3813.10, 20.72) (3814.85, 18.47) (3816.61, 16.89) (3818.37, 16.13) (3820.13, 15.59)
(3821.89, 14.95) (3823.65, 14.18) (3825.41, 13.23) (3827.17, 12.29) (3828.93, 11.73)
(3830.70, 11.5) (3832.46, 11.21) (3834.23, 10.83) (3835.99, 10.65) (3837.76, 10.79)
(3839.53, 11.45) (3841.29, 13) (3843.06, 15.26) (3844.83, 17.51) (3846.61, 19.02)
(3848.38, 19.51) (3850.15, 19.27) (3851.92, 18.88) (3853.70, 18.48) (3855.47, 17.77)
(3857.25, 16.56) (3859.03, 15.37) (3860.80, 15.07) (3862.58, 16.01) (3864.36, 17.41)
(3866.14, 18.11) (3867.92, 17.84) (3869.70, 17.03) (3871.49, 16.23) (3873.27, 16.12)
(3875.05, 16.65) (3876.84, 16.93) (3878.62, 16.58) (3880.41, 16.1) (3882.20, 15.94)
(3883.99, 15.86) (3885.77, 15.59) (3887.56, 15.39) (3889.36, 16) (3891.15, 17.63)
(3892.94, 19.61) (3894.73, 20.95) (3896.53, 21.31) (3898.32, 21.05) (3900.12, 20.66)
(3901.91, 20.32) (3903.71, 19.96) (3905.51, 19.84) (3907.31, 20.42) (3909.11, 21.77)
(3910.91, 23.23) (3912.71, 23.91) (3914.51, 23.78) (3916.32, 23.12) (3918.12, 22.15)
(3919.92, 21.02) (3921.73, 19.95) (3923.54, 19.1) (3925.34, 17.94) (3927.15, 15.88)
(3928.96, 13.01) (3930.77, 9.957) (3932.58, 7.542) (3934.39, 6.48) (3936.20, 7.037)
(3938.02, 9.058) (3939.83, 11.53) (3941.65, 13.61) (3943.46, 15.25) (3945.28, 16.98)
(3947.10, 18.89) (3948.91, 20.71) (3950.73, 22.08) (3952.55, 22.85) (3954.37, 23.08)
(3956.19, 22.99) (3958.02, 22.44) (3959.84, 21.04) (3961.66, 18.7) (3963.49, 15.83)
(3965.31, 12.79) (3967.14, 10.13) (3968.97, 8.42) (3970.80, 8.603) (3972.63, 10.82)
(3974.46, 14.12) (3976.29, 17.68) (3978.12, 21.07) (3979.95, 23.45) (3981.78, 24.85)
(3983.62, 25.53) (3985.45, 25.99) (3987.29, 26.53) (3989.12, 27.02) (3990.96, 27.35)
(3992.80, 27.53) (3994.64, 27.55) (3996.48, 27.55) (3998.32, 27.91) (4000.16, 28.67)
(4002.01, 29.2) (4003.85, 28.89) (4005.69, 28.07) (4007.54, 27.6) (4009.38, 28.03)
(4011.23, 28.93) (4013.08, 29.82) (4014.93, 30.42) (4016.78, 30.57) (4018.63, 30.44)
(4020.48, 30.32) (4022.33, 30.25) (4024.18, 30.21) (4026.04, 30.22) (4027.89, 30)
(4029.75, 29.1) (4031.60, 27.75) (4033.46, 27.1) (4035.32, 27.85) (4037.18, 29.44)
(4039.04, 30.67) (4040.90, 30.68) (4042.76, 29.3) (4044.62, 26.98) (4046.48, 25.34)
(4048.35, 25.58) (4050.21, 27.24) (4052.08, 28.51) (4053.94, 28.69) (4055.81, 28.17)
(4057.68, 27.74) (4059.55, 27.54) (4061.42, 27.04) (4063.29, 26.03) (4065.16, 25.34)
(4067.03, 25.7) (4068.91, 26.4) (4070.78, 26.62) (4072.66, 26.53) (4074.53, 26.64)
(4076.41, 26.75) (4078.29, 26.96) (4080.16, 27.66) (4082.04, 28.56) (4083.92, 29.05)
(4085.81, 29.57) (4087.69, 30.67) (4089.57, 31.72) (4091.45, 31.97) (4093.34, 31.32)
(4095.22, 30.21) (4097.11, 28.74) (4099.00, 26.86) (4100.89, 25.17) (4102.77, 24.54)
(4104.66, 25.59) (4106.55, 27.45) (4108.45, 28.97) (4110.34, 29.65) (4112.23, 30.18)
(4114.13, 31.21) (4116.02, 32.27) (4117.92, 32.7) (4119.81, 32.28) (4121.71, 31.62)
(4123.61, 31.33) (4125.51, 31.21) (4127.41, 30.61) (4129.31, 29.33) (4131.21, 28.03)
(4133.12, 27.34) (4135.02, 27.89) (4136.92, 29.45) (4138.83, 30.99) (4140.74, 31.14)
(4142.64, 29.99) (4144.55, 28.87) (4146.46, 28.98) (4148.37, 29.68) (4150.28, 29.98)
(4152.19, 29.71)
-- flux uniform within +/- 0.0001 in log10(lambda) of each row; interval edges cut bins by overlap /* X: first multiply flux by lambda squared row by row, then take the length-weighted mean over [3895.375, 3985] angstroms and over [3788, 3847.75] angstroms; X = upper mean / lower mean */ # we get 1.14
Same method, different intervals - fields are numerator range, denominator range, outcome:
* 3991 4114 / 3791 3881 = 1.89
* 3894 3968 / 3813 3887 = 1.20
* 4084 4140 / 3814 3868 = 2.22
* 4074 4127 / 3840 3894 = 1.96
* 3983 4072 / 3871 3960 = 1.66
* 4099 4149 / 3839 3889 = 2.02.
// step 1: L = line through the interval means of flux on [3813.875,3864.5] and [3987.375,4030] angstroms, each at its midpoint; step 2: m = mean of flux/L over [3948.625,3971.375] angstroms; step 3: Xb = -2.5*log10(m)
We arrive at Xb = 0.36 mag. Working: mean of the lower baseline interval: 15.1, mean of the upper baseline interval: 28.9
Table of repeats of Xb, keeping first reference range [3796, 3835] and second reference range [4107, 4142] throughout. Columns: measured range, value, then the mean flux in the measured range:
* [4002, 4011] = -0.127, 28.3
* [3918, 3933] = 0.311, 16.3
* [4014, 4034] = -0.147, 29.7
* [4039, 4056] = -0.040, 28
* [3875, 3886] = 0.212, 16.2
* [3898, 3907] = 0.020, 20.3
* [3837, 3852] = 0.143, 16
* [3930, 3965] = 0.377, 16.1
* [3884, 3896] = 0.153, 17.5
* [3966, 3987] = 0.339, 17.6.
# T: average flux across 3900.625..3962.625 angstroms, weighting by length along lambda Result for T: 18.1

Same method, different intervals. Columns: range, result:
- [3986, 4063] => 28.4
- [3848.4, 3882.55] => 17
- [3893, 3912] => 20.9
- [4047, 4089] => 27.4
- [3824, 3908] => 16.5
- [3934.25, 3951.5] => 14.4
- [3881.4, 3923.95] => 20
